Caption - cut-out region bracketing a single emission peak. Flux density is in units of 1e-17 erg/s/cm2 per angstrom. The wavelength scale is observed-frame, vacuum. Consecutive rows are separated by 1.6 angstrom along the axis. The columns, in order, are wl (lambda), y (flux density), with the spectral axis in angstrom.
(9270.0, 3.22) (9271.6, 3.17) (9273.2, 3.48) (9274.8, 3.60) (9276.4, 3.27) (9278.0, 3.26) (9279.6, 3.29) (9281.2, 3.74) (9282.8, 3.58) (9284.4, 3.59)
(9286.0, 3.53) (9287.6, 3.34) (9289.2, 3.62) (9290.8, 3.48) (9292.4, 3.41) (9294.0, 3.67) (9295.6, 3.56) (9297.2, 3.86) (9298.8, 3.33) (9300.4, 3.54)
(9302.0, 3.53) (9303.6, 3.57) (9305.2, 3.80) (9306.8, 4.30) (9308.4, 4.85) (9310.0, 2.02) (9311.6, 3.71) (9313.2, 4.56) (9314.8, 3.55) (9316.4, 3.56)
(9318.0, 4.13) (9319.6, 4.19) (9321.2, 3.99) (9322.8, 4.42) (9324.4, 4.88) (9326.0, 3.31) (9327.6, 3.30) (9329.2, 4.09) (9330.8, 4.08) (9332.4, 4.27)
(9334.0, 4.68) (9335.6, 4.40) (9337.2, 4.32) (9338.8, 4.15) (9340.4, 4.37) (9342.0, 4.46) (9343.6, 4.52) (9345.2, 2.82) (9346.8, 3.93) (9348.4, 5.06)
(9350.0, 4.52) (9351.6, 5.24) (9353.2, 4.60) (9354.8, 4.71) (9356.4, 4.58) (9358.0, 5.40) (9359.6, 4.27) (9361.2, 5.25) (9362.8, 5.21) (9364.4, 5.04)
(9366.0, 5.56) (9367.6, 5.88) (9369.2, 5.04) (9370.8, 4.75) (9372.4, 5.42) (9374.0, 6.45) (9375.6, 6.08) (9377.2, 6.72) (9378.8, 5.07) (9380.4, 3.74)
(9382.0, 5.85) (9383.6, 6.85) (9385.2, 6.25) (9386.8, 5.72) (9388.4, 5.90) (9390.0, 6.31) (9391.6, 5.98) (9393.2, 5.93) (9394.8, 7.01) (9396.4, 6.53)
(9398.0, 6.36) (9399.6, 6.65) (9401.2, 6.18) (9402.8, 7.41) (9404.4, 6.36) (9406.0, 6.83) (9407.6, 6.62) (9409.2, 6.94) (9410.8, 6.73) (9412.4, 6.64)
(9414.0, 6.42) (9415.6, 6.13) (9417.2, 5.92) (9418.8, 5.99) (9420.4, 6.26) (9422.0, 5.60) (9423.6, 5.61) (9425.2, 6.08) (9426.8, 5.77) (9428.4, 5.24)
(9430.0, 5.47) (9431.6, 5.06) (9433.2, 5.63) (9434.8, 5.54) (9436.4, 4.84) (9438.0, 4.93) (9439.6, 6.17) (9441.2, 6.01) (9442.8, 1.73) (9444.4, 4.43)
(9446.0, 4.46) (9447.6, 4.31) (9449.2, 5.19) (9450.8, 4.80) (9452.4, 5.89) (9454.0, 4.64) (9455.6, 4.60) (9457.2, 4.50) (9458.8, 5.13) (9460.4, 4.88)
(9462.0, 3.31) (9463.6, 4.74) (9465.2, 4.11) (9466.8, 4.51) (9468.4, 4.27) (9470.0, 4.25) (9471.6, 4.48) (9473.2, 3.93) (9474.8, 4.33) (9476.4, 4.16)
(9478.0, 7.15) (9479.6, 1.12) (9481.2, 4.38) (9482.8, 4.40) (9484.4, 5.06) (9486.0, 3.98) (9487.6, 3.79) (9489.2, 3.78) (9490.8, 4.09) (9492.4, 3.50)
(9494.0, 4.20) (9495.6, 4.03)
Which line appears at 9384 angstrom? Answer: H-beta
